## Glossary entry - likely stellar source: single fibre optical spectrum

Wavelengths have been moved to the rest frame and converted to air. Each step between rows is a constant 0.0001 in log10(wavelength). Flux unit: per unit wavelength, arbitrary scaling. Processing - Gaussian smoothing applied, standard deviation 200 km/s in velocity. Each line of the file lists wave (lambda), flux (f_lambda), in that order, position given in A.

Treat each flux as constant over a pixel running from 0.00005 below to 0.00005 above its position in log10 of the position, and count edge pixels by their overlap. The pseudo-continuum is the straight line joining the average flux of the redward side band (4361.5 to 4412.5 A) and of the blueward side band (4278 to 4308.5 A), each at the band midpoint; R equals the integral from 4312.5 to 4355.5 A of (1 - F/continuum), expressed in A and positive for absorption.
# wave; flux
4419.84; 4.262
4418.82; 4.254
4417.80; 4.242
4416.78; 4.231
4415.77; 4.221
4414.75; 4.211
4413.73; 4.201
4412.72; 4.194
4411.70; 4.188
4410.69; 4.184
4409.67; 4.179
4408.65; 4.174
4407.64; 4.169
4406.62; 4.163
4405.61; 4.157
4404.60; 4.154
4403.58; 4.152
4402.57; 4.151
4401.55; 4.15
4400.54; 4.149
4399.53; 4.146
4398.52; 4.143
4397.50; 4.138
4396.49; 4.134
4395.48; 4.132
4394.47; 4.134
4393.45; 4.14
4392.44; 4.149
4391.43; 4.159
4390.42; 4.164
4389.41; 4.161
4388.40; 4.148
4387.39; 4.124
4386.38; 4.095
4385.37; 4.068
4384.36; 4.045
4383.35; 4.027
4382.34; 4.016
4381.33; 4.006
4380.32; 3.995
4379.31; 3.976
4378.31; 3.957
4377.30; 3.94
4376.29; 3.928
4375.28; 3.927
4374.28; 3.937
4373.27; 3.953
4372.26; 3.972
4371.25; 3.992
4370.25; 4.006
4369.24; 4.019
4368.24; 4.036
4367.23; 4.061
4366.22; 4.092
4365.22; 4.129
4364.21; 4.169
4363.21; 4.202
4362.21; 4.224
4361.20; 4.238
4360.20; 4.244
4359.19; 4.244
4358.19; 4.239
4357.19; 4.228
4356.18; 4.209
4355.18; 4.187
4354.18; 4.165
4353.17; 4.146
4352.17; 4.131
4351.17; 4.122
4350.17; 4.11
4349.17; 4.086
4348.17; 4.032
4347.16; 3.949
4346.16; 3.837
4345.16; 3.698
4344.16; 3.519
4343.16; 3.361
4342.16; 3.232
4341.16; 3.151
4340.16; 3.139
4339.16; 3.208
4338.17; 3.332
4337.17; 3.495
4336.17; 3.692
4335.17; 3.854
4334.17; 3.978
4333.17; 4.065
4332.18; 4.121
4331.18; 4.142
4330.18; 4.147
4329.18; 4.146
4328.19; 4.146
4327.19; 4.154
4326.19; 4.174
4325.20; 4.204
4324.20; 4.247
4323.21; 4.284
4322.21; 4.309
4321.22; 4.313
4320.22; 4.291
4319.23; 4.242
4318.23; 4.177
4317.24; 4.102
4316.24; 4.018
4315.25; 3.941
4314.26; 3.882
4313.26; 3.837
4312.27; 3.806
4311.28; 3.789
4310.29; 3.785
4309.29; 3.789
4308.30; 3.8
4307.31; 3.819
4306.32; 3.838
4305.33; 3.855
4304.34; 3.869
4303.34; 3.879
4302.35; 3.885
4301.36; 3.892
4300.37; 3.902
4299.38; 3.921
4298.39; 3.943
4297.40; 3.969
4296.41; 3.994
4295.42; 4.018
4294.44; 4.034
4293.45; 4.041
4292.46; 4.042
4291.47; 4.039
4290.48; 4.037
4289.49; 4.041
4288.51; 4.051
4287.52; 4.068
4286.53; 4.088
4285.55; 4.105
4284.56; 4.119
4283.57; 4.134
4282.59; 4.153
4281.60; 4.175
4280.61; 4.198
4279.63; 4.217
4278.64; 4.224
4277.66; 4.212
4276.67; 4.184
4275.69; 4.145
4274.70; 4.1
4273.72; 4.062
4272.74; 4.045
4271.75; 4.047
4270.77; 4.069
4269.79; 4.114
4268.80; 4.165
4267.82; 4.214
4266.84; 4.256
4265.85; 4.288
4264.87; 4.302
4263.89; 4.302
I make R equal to 1.2 A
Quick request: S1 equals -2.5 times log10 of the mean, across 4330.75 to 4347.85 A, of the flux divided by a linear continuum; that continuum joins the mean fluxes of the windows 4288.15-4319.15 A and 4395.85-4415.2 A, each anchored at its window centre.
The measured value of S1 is 0.11 mag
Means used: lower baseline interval 3.94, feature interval 3.64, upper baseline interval 4.17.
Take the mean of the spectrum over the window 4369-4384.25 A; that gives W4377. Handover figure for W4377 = 3.98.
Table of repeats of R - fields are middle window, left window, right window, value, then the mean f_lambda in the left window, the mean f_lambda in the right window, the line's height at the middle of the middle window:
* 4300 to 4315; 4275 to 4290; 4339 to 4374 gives 0.9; 4.14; 3.96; 4.08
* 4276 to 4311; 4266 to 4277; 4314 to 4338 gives 0.9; 4.13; 4.08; 4.11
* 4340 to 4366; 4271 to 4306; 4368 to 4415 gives 0.7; 4.05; 4.09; 4.08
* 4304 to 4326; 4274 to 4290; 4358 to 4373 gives 0.6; 4.14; 4.12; 4.13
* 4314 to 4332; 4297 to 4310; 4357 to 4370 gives -0.9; 3.87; 4.16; 3.96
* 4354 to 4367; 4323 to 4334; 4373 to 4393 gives -0.3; 4.16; 4.04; 4.09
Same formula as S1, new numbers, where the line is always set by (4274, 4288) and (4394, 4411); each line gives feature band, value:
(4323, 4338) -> 0.03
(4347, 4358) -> 0.01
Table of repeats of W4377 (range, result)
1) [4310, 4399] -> 4.01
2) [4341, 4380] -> 4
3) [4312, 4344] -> 3.91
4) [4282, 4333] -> 4.03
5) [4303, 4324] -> 3.99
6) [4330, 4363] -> 3.9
